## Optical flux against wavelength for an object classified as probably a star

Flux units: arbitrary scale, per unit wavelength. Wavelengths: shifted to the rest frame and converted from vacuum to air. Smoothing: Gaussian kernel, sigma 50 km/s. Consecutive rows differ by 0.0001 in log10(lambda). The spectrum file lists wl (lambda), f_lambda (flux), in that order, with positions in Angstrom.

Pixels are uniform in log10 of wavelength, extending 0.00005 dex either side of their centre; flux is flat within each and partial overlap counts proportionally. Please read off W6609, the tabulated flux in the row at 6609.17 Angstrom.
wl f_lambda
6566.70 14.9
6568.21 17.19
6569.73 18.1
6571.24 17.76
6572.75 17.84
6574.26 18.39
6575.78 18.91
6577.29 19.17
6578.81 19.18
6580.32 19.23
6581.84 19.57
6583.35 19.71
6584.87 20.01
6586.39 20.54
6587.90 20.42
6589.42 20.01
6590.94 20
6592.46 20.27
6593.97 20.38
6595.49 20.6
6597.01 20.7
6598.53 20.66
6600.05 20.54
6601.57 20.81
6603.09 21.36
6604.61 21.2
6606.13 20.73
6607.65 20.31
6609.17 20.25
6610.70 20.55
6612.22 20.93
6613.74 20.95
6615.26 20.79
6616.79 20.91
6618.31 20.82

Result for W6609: 20.25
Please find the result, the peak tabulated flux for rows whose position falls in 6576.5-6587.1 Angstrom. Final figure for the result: 20.54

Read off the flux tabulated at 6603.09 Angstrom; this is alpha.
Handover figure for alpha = 21.36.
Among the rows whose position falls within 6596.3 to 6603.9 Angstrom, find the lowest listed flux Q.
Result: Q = 20.54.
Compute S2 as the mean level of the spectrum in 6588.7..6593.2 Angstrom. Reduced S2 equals 20.1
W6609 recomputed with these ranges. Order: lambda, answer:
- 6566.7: 14.9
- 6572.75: 17.84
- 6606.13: 20.73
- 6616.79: 20.91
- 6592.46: 20.27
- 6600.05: 20.54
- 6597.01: 20.7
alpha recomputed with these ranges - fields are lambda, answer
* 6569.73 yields 18.1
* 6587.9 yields 20.42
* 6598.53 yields 20.66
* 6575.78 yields 18.91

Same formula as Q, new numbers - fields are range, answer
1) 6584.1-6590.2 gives 20.01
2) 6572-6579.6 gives 17.84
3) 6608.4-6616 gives 20.25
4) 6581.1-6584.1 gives 19.57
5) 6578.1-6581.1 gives 19.18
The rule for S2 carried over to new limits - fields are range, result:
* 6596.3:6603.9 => 20.8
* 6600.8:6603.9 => 21.1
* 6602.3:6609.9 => 20.8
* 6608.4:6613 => 20.6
